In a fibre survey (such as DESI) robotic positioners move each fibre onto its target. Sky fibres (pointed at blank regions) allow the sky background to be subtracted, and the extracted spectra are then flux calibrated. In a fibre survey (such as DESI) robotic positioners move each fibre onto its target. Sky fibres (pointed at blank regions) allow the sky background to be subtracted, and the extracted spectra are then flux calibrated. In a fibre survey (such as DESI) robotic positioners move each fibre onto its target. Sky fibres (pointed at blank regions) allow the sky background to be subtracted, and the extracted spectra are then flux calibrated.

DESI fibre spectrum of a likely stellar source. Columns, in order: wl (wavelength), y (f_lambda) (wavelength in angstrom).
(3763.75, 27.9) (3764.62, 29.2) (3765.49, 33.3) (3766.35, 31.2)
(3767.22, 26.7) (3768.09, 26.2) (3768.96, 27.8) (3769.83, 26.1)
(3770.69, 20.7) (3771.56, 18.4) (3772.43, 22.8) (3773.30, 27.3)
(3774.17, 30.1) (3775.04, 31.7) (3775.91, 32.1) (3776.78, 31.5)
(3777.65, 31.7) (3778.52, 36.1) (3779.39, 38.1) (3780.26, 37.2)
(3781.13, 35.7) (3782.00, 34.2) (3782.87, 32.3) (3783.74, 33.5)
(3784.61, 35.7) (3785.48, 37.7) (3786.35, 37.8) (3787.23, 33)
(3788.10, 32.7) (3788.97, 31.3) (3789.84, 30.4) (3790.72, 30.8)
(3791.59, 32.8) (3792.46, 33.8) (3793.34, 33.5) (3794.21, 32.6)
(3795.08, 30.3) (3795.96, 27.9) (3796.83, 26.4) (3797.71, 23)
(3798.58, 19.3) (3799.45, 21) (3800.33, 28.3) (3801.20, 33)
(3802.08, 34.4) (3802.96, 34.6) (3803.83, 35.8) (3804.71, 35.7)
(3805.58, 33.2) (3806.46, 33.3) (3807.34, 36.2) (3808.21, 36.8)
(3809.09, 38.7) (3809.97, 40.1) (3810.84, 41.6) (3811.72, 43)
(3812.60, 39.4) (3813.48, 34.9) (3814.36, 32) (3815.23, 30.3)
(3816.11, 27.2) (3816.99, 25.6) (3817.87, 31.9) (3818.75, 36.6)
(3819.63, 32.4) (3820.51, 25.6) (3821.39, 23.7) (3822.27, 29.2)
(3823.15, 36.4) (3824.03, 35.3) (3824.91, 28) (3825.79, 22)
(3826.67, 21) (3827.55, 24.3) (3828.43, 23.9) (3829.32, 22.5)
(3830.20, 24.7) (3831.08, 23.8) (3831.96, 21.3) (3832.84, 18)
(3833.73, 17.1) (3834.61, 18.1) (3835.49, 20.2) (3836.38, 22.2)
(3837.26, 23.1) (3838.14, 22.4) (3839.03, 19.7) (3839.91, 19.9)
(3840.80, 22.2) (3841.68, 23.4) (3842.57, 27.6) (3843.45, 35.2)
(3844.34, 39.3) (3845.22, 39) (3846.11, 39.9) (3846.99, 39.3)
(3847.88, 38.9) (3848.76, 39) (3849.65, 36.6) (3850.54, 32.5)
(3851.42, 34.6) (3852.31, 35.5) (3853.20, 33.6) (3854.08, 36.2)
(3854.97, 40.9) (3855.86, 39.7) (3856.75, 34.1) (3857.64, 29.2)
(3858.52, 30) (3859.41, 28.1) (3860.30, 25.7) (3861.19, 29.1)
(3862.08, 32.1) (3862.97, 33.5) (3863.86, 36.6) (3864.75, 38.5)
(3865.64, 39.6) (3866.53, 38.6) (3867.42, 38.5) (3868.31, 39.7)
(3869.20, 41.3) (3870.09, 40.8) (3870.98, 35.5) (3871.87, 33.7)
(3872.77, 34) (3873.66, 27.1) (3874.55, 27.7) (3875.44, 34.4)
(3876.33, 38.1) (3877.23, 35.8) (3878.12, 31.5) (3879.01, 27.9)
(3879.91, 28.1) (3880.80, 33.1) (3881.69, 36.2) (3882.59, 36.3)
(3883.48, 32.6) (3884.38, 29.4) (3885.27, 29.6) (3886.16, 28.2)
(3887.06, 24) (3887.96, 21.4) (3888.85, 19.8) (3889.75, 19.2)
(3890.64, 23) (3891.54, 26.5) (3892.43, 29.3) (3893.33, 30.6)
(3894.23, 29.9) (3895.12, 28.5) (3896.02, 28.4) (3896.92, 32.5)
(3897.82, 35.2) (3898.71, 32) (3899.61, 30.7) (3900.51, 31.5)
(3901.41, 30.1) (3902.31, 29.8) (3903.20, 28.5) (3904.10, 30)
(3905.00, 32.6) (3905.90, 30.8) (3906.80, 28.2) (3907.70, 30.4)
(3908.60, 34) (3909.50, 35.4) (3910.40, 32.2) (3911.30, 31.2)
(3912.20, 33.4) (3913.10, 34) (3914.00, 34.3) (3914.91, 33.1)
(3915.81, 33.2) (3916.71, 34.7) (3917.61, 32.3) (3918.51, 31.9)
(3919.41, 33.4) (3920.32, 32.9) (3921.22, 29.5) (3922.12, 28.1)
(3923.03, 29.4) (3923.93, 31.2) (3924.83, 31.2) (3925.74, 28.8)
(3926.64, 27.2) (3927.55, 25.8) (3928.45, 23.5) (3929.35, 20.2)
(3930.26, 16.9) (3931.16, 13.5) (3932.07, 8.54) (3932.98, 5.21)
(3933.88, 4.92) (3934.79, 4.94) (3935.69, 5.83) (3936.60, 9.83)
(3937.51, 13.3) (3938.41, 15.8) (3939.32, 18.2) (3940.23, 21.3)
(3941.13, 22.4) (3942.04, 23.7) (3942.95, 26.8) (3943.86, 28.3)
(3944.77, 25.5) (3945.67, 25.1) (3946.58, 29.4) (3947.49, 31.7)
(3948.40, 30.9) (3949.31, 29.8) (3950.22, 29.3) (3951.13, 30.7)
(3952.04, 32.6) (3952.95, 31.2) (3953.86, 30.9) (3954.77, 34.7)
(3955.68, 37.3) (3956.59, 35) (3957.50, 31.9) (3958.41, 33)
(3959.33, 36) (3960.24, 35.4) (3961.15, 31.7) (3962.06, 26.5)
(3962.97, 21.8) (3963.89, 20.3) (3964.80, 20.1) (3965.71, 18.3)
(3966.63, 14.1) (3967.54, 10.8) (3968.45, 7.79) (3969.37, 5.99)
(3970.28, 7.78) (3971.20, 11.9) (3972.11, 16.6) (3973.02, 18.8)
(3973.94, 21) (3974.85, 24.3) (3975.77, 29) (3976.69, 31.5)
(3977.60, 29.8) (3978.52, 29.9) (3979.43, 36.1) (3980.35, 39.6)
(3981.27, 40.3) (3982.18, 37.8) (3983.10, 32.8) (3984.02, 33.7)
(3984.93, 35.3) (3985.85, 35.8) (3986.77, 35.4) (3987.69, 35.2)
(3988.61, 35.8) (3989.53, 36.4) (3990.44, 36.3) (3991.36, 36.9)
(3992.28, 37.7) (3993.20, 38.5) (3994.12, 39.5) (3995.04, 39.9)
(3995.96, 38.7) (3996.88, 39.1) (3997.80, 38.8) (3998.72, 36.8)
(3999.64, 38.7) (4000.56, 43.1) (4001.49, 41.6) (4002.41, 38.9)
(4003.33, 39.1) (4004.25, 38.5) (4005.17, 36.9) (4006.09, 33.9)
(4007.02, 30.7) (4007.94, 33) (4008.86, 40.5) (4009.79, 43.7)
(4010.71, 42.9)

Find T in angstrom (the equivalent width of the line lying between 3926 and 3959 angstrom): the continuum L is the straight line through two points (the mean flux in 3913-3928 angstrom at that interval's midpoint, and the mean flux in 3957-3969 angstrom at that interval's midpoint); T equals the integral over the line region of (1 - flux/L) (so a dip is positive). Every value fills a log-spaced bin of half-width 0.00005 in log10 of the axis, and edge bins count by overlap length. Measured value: 4.1 angstrom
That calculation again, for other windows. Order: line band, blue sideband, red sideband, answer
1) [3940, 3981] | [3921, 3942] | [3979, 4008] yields 1.23 angstrom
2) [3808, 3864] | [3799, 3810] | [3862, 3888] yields 5.55 angstrom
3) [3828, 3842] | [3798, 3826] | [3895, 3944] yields 4.36 angstrom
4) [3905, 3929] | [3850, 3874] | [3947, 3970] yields -0.81 angstrom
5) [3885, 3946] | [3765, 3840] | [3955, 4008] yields 8.96 angstrom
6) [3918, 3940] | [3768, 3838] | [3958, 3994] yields 6.23 angstrom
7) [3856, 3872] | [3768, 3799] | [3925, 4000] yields -3.28 angstrom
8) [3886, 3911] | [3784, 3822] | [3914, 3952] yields -2.69 angstrom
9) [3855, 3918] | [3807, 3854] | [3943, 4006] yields -3.29 angstrom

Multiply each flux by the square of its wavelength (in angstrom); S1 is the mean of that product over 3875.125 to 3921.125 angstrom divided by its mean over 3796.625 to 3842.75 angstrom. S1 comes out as 1.13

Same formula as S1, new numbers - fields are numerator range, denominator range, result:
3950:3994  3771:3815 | 0.97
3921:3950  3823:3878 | 0.72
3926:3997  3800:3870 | 0.89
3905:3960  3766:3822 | 0.91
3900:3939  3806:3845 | 0.95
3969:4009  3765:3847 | 1.22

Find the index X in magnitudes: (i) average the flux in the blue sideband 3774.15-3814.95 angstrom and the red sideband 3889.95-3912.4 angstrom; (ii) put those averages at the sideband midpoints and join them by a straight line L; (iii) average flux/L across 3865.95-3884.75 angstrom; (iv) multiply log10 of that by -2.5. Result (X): -0.11 mag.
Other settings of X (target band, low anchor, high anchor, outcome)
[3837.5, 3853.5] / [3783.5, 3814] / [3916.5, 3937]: -0.11 mag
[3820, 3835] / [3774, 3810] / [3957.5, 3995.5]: 0.29 mag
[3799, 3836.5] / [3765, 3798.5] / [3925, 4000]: 0.01 mag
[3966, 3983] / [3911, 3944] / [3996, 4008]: 0.39 mag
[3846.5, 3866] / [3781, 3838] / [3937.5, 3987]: -0.19 mag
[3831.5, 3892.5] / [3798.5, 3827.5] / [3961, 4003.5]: 0.02 mag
